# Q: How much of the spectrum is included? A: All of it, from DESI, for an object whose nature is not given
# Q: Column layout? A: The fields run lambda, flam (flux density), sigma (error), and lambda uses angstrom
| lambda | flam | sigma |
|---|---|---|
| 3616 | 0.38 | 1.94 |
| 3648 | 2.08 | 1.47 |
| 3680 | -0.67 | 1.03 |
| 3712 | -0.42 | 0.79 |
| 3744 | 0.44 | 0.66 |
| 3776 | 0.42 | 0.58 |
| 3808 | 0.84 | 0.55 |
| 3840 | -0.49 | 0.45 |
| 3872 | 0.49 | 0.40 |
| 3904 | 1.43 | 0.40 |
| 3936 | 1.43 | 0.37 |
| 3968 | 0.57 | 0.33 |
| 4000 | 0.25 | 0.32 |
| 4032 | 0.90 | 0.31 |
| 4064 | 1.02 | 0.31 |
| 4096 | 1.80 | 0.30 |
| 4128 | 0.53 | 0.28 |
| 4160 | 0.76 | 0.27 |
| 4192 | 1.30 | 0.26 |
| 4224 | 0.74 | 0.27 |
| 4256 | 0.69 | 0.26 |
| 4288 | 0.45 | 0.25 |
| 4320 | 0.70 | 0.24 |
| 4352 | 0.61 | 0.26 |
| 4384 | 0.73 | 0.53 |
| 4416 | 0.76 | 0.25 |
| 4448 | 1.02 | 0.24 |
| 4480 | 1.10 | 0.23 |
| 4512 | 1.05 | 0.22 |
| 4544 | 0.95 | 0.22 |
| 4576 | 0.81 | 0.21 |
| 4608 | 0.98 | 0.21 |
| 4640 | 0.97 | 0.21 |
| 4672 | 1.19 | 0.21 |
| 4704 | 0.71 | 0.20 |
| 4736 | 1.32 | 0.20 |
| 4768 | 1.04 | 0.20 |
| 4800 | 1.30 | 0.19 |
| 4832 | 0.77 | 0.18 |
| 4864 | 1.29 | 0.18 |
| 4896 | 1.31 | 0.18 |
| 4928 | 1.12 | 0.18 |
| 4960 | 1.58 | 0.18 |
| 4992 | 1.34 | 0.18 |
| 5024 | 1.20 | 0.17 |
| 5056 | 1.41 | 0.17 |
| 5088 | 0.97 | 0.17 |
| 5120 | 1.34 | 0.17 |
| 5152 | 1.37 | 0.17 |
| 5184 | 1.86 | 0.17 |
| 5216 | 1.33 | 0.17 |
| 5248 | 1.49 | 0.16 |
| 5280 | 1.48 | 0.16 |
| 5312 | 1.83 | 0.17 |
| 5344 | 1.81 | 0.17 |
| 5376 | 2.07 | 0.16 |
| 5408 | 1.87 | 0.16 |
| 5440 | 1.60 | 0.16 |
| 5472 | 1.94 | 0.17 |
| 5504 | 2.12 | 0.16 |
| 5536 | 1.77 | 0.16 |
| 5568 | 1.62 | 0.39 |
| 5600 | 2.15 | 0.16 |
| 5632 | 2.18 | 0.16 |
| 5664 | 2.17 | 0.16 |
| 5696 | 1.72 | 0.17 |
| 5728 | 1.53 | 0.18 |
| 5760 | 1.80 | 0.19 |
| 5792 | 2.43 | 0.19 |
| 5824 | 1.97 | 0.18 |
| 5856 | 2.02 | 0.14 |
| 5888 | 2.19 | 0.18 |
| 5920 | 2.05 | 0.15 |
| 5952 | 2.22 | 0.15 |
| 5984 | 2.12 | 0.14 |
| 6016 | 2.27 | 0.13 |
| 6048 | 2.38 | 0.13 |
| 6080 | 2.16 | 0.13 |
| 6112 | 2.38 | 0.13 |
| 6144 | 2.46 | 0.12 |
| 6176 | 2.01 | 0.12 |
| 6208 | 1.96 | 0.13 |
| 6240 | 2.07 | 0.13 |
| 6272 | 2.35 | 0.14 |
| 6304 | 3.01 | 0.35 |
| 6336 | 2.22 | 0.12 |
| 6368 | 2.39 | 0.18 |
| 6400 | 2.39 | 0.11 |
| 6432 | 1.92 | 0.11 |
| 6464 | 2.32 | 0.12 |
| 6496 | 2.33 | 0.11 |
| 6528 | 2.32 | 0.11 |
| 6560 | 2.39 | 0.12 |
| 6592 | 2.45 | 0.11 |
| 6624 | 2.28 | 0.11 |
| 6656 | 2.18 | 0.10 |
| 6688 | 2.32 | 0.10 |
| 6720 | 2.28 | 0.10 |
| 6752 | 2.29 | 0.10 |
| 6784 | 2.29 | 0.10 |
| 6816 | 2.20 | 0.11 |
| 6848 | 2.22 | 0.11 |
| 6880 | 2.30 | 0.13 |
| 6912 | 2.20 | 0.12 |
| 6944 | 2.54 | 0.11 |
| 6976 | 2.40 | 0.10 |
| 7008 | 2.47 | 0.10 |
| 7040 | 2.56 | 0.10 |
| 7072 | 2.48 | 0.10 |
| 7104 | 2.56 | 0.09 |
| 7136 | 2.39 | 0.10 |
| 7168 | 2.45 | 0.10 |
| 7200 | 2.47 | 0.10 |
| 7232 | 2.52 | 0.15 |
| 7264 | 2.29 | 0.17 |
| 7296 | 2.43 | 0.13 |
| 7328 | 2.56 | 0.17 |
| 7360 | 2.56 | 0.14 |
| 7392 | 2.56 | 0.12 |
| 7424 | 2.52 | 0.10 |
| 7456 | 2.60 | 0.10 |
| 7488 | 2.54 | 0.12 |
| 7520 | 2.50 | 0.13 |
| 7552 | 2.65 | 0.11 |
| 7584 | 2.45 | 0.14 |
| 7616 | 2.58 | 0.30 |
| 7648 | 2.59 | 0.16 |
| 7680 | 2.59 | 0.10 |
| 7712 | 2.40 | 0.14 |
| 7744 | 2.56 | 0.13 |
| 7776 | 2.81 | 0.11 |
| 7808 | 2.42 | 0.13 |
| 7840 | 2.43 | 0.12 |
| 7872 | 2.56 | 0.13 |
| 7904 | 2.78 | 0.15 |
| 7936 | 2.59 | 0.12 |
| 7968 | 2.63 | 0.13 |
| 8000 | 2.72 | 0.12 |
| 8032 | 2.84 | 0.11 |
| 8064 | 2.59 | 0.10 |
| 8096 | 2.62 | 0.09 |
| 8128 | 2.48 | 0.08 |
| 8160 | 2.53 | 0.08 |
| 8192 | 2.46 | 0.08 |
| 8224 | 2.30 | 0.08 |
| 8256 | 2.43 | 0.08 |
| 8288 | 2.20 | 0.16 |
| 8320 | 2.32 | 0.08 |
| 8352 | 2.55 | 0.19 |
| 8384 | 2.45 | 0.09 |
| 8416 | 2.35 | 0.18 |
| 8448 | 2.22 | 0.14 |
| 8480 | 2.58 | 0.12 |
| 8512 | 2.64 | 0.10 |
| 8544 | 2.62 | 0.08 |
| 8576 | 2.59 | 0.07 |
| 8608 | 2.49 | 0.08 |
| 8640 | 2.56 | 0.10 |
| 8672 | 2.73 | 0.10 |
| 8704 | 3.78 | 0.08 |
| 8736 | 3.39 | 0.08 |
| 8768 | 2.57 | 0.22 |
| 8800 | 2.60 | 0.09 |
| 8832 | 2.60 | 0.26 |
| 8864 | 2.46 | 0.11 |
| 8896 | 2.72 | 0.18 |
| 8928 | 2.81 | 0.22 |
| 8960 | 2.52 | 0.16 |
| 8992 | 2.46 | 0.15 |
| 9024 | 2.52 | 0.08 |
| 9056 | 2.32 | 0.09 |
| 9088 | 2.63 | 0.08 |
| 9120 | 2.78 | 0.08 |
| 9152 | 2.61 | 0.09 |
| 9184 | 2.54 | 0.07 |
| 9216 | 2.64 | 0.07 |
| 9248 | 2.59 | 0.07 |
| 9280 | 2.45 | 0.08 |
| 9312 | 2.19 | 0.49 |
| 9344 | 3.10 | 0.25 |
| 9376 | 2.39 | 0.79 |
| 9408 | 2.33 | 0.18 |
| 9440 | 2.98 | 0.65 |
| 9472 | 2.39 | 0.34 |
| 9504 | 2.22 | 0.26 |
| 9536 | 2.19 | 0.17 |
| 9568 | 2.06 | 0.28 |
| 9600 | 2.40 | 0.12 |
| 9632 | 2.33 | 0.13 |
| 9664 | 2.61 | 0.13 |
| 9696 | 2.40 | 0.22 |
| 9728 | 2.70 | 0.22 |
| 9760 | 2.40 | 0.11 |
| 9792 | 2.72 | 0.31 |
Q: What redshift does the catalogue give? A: 0.326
